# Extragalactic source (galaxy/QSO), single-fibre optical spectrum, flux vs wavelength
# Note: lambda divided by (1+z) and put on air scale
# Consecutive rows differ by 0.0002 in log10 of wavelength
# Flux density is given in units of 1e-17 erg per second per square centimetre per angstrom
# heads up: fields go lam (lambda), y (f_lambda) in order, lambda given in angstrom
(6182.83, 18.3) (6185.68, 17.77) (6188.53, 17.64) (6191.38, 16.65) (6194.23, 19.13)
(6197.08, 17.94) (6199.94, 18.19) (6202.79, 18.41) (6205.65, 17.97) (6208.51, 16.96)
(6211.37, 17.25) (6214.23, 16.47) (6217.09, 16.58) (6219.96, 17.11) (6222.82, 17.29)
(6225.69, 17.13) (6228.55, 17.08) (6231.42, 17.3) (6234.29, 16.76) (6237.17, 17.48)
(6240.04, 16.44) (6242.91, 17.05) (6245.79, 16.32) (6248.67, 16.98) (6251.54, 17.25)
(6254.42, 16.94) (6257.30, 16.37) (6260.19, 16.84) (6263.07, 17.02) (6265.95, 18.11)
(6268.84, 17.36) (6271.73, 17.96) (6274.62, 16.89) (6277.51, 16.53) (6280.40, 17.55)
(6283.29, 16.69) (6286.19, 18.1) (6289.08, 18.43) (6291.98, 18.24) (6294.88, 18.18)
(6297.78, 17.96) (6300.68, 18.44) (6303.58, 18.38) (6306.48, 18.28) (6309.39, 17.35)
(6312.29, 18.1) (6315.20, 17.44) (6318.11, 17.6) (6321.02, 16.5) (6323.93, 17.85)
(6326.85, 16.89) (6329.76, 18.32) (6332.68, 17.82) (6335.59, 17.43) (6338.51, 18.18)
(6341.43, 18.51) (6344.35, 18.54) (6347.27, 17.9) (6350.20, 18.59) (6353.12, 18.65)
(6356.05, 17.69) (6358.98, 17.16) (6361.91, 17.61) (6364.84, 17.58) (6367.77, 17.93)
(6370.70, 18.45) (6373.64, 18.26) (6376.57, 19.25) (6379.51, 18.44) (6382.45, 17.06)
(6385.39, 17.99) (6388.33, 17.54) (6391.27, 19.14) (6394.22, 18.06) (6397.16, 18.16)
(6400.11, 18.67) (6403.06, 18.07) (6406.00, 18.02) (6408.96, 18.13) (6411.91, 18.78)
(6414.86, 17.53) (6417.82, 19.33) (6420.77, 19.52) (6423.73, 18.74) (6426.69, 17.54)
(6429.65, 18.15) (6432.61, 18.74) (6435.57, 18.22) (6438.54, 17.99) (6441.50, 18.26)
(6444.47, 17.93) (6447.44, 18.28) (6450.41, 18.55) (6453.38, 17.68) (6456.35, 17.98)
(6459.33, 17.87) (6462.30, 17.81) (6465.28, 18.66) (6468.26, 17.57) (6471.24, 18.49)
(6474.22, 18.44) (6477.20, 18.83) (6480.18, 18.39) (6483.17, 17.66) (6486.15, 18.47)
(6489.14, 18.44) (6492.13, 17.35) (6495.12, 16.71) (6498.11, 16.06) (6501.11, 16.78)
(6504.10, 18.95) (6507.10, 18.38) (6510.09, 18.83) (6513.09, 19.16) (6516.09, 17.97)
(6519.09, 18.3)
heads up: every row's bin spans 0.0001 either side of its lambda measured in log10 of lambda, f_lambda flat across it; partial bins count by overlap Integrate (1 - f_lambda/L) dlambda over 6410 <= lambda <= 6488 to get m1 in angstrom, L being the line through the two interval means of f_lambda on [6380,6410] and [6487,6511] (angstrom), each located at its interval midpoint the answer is -1.8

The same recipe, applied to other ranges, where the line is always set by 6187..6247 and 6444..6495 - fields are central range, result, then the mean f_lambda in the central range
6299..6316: -0.4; 18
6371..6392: -0.5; 18.2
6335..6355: -0.6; 18.3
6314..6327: 0.3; 17.3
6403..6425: -0.8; 18.5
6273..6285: 0.4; 17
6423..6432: -0.1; 18.2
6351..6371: -0.1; 17.9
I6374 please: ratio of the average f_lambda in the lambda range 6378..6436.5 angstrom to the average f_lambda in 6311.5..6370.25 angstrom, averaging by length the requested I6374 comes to 1.03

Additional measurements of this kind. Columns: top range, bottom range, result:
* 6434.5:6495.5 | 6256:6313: 1.03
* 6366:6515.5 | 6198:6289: 1.06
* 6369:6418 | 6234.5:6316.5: 1.05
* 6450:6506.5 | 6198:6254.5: 1.04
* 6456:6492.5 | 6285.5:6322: 1.01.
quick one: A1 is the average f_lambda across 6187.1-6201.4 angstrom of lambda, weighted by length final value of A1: 17.9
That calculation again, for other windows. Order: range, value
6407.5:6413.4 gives 18.5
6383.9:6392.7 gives 18.2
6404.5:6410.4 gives 18.1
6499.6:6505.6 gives 17.9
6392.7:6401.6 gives 18.3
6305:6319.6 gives 17.8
